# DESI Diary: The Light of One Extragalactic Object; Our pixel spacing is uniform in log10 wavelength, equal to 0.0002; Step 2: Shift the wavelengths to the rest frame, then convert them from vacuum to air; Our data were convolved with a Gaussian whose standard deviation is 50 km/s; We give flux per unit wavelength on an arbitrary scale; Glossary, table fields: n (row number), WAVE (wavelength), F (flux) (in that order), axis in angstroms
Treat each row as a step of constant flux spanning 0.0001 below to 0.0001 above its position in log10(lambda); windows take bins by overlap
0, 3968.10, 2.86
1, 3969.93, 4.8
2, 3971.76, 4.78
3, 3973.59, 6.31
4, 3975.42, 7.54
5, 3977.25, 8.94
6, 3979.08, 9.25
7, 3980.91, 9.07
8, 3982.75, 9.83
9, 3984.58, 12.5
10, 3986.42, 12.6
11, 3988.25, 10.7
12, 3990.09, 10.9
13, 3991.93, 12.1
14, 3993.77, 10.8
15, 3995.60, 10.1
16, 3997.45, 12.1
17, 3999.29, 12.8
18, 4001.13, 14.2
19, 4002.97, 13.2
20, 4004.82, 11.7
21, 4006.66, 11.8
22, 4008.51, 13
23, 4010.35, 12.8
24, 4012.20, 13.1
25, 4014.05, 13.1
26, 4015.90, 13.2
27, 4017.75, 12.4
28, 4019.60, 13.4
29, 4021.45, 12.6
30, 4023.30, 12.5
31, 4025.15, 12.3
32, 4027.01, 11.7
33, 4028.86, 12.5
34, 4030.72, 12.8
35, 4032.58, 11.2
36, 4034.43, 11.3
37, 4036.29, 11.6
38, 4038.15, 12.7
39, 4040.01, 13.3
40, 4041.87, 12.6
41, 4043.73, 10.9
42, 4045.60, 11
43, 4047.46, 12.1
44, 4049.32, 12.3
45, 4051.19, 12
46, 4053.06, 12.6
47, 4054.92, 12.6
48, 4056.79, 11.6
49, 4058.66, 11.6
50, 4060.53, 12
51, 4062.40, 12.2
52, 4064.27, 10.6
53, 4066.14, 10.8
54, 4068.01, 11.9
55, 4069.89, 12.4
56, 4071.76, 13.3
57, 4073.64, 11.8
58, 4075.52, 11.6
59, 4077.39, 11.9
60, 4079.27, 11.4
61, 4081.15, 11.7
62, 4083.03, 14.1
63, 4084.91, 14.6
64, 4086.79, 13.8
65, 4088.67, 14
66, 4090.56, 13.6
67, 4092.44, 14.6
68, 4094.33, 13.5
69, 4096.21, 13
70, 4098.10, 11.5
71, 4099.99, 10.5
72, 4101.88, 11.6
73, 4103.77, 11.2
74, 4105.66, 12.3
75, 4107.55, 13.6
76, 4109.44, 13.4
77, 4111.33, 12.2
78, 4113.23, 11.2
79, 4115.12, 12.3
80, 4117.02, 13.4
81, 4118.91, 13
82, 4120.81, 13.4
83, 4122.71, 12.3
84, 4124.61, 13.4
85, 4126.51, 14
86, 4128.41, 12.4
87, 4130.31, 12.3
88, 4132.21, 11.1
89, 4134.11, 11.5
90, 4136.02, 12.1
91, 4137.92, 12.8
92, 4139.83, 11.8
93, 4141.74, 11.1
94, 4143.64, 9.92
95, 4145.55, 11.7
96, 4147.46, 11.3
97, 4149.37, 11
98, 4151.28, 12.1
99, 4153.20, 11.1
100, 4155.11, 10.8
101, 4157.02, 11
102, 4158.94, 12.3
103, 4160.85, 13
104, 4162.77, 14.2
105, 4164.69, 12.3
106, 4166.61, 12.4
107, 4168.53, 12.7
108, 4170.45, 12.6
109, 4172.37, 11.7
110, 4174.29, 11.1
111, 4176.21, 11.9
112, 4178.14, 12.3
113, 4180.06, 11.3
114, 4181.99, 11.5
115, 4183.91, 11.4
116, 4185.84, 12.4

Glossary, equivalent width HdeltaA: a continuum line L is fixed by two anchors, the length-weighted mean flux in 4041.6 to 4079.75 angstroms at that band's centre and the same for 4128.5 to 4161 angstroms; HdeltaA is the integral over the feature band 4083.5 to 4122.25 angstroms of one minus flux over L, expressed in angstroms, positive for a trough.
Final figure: -3.7 angstroms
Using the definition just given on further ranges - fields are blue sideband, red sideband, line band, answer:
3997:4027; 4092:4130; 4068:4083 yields 0.6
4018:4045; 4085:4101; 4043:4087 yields 2.2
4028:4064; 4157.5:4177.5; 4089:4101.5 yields -0.6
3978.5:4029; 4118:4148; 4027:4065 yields 0.3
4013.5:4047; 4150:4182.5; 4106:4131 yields -1.5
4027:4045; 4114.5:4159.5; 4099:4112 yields -0.1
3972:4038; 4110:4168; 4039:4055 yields -0.6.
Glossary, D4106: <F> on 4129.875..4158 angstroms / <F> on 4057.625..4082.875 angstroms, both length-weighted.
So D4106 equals 1.0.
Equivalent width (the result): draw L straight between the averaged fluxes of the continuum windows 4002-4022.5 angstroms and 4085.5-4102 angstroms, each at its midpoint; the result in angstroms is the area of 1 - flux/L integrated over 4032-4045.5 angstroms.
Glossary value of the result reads 1.0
